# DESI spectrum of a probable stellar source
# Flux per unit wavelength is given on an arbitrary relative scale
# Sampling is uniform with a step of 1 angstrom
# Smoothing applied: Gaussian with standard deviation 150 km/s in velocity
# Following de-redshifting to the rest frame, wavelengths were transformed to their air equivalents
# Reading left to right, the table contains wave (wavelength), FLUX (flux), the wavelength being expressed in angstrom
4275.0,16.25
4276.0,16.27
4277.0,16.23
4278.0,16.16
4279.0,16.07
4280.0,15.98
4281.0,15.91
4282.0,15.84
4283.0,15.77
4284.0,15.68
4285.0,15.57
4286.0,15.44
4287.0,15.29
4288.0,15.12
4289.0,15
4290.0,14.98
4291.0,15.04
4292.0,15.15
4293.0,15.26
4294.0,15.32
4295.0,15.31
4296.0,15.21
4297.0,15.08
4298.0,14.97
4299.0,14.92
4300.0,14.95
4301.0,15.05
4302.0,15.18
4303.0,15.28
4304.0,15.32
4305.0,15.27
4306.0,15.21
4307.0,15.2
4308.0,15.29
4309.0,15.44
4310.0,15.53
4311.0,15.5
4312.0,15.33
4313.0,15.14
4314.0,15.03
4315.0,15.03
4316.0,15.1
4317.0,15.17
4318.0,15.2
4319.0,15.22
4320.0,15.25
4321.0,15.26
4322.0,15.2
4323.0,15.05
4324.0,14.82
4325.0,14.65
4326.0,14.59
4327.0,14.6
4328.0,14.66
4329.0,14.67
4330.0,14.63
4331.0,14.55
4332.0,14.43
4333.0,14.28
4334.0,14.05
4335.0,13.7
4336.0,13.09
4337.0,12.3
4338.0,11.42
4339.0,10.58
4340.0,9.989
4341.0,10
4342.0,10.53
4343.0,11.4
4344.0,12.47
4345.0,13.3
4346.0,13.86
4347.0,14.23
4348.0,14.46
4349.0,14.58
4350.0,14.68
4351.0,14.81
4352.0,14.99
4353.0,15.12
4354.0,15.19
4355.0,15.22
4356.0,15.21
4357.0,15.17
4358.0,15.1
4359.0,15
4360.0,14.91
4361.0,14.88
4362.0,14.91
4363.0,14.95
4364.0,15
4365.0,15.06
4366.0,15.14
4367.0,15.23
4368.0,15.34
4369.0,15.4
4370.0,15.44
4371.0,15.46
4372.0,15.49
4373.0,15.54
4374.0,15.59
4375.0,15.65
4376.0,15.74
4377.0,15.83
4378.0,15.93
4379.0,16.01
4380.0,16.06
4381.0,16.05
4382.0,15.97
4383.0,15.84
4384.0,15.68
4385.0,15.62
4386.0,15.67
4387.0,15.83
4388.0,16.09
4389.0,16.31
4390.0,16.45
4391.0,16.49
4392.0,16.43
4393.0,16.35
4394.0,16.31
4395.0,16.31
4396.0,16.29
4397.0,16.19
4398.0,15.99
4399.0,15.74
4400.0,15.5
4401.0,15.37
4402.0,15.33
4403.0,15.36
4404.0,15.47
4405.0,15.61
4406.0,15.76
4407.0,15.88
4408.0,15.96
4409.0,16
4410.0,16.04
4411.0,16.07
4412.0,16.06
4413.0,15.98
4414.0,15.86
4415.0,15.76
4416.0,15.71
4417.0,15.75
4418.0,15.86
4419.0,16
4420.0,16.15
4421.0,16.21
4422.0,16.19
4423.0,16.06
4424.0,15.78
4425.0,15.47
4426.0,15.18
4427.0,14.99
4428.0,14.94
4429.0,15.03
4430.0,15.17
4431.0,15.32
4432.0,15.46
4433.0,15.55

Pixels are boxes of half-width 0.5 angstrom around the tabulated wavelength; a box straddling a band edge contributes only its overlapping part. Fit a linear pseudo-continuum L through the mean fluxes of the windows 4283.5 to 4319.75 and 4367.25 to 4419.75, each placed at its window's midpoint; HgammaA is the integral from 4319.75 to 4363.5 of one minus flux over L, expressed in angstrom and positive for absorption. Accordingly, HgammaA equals 4.2 angstrom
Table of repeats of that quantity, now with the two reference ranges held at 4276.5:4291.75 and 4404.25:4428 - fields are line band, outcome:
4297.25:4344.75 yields 4.22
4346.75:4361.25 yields 0.74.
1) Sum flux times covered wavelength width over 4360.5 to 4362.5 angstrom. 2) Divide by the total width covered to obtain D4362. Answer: 14.9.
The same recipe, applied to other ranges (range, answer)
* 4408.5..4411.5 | 16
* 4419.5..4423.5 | 16.2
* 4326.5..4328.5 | 14.6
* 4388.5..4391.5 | 16.4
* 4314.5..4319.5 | 15.1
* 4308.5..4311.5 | 15.5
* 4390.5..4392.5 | 16.5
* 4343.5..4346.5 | 13.2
